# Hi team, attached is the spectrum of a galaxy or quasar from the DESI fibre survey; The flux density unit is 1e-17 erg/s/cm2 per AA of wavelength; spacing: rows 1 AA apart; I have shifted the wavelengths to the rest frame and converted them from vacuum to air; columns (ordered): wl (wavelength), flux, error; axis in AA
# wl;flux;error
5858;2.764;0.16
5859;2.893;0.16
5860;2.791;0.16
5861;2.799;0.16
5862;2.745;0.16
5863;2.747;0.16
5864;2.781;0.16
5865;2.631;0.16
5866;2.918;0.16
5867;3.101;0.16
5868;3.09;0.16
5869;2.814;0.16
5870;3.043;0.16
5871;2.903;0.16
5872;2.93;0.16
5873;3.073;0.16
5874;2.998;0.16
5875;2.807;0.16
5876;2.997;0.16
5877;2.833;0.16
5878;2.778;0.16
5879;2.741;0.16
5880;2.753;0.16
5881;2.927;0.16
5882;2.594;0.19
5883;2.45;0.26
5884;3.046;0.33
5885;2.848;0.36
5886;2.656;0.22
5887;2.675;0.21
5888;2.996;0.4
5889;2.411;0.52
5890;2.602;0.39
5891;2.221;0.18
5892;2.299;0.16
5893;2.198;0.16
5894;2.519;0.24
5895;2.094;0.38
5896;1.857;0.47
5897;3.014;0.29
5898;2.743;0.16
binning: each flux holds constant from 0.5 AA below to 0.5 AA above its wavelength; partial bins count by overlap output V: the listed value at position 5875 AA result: 2.807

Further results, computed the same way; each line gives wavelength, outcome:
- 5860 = 2.791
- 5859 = 2.893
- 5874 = 2.998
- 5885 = 2.848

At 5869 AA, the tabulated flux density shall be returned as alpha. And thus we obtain 2.814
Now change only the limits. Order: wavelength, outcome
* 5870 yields 3.043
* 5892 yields 2.299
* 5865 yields 2.631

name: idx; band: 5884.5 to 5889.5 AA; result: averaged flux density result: 2.72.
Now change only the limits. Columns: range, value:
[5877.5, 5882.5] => 2.76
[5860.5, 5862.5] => 2.77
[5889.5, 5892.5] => 2.37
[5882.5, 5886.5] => 2.75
